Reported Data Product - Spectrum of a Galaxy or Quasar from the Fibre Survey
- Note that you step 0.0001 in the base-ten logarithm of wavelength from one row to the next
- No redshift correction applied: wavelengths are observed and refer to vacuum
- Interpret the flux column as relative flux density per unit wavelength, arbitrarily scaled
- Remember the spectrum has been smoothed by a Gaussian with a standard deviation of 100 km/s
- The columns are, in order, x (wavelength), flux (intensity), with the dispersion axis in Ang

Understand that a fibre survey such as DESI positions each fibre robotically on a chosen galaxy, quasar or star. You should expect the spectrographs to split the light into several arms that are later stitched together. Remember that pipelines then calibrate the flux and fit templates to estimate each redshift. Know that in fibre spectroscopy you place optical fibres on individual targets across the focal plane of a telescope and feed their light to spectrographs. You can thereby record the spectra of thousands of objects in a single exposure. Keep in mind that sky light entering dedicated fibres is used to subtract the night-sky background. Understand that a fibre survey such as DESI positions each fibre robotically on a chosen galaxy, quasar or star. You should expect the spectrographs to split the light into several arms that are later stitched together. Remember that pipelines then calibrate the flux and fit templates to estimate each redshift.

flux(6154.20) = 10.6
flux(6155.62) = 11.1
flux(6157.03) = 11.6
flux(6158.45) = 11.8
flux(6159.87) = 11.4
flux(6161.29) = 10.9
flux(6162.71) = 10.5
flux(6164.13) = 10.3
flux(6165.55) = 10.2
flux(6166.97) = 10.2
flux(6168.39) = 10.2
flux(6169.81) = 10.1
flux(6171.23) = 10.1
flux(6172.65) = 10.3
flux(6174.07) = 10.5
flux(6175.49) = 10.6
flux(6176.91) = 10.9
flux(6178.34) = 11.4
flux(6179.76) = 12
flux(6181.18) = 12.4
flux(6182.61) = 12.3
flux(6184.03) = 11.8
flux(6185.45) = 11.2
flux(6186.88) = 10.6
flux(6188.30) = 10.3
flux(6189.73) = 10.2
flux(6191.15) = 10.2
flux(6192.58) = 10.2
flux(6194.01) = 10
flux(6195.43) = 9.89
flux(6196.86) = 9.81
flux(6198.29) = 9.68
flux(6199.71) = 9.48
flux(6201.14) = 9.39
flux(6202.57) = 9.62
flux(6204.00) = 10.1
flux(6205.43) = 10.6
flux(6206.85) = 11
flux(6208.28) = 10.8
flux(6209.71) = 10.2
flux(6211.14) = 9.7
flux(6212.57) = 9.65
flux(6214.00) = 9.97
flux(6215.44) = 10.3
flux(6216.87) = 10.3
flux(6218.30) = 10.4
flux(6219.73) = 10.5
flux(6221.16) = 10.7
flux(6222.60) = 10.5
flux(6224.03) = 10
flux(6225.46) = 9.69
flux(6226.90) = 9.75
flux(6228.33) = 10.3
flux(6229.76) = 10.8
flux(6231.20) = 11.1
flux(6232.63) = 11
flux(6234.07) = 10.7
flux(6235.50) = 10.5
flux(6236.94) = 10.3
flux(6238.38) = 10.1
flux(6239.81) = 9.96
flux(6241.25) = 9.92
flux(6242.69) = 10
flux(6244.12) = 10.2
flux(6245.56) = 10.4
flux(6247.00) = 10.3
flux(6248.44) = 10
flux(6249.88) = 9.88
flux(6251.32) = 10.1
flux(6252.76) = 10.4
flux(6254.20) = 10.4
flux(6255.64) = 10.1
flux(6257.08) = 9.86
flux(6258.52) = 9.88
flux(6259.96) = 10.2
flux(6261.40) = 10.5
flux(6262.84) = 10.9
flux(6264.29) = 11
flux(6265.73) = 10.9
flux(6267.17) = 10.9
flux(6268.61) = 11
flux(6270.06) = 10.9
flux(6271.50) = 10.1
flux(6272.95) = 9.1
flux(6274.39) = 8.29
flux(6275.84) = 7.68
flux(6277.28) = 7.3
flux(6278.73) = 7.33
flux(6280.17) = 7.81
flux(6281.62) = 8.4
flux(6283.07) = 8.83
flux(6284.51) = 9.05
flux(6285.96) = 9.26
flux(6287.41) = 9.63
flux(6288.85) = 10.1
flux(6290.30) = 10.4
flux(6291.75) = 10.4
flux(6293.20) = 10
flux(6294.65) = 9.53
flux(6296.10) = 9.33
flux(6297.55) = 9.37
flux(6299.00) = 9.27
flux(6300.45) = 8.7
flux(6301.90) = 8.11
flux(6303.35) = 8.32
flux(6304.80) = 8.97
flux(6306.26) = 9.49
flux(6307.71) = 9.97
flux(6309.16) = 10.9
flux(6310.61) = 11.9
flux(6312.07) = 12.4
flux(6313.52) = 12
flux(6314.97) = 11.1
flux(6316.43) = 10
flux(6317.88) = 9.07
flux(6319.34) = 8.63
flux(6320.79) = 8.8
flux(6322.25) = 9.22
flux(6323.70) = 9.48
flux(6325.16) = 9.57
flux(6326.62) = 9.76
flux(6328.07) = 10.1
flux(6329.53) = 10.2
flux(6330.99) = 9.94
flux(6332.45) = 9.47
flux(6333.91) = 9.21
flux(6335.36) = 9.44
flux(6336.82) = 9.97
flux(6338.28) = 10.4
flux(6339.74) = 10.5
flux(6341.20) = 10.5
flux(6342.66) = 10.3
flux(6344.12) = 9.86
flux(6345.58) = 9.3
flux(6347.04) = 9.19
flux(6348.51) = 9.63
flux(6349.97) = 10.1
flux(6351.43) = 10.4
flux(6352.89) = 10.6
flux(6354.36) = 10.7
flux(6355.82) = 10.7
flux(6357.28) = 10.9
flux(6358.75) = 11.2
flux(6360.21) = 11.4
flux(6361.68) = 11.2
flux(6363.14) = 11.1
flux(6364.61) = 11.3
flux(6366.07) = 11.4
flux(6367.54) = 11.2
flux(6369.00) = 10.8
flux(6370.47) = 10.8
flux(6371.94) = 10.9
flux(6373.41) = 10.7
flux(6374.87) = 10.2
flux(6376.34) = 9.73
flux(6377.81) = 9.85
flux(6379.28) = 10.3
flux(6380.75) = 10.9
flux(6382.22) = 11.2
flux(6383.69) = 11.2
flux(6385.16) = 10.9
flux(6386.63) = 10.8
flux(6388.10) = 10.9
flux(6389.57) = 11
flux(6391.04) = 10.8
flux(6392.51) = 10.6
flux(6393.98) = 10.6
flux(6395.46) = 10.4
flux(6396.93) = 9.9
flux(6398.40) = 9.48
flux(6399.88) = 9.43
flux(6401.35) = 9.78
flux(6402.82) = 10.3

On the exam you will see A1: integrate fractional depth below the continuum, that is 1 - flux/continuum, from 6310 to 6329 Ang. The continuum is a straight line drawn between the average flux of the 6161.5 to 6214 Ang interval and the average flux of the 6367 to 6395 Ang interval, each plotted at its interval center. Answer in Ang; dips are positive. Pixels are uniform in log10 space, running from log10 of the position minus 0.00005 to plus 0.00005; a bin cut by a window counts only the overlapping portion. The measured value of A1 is 0.8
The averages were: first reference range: 10.5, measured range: 10.1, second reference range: 10.7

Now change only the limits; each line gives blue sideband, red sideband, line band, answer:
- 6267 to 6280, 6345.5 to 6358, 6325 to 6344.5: 0.0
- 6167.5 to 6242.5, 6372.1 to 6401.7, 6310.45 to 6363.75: 1.2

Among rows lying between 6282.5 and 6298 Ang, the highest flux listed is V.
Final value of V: 10.4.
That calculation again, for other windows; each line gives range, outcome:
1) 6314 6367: 11.4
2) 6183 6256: 11.8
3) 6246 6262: 10.5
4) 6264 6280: 11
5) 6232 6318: 12.4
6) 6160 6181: 12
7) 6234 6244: 10.7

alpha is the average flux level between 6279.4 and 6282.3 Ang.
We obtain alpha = 8.09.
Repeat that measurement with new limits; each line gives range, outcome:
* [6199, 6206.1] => 9.83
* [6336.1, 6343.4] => 10.3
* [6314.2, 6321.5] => 9.54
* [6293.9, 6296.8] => 9.43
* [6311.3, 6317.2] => 11.4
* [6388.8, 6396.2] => 10.7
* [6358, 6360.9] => 11.3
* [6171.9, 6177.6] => 10.6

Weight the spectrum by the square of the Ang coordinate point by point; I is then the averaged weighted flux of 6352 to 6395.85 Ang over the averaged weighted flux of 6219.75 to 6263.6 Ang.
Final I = 1.10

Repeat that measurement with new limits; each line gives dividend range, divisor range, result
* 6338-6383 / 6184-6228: 1.09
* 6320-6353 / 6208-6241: 0.99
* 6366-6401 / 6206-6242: 1.08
